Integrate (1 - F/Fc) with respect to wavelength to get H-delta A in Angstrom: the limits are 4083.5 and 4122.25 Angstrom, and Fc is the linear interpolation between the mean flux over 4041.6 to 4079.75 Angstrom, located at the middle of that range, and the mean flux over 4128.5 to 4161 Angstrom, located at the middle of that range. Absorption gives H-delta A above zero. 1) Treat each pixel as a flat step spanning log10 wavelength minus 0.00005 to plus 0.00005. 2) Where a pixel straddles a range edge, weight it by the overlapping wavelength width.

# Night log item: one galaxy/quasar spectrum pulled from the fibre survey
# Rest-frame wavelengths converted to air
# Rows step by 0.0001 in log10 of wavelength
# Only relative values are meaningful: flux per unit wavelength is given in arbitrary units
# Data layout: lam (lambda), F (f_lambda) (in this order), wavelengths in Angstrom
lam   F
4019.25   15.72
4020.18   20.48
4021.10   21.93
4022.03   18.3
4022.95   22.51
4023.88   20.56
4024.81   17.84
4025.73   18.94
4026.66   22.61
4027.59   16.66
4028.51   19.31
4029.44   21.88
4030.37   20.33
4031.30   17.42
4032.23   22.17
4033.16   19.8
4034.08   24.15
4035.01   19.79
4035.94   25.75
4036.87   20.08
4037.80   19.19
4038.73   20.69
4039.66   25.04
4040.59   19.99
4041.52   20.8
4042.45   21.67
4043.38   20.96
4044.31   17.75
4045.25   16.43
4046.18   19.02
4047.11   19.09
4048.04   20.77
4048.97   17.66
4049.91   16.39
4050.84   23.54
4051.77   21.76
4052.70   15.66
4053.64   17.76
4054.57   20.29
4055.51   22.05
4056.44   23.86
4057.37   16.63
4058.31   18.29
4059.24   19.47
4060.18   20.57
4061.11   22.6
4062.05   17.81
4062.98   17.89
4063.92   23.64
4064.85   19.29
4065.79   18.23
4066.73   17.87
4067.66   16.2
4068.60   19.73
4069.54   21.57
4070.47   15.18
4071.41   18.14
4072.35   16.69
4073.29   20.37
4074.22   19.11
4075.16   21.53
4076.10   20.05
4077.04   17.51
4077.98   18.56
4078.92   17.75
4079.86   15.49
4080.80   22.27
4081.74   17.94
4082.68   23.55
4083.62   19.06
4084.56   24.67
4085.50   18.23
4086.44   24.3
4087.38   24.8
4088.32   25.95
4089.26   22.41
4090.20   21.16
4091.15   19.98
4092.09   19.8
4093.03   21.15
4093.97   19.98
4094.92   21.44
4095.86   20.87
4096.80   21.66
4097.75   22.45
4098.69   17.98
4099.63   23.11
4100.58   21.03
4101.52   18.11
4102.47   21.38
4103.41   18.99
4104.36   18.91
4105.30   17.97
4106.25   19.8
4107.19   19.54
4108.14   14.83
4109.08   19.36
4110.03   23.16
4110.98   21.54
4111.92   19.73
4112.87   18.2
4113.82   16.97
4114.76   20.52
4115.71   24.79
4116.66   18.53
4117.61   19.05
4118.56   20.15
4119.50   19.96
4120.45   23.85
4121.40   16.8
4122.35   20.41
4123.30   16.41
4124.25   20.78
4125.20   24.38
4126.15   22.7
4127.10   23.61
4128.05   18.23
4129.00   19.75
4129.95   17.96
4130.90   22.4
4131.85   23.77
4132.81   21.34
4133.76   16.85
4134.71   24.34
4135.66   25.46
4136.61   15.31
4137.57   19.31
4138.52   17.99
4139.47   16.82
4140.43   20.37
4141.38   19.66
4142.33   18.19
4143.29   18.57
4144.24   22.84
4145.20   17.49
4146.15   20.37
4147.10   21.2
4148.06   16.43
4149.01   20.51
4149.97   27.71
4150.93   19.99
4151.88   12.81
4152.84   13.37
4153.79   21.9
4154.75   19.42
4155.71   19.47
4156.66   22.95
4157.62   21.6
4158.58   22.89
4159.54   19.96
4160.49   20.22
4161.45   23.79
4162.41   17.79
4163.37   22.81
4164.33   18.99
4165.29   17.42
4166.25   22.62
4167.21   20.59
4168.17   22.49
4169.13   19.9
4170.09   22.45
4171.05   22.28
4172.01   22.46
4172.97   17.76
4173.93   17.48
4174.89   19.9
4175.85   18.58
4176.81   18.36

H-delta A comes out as -1.9 Angstrom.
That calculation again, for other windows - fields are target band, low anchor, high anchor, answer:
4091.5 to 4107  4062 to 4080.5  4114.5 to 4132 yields -0.4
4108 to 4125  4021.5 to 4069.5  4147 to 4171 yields 0.3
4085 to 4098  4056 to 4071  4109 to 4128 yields -1.2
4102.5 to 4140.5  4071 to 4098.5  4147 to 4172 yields 0.9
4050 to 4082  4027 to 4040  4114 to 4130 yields 2.3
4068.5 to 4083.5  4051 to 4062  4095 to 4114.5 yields 0.6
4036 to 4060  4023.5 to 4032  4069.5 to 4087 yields -0.4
